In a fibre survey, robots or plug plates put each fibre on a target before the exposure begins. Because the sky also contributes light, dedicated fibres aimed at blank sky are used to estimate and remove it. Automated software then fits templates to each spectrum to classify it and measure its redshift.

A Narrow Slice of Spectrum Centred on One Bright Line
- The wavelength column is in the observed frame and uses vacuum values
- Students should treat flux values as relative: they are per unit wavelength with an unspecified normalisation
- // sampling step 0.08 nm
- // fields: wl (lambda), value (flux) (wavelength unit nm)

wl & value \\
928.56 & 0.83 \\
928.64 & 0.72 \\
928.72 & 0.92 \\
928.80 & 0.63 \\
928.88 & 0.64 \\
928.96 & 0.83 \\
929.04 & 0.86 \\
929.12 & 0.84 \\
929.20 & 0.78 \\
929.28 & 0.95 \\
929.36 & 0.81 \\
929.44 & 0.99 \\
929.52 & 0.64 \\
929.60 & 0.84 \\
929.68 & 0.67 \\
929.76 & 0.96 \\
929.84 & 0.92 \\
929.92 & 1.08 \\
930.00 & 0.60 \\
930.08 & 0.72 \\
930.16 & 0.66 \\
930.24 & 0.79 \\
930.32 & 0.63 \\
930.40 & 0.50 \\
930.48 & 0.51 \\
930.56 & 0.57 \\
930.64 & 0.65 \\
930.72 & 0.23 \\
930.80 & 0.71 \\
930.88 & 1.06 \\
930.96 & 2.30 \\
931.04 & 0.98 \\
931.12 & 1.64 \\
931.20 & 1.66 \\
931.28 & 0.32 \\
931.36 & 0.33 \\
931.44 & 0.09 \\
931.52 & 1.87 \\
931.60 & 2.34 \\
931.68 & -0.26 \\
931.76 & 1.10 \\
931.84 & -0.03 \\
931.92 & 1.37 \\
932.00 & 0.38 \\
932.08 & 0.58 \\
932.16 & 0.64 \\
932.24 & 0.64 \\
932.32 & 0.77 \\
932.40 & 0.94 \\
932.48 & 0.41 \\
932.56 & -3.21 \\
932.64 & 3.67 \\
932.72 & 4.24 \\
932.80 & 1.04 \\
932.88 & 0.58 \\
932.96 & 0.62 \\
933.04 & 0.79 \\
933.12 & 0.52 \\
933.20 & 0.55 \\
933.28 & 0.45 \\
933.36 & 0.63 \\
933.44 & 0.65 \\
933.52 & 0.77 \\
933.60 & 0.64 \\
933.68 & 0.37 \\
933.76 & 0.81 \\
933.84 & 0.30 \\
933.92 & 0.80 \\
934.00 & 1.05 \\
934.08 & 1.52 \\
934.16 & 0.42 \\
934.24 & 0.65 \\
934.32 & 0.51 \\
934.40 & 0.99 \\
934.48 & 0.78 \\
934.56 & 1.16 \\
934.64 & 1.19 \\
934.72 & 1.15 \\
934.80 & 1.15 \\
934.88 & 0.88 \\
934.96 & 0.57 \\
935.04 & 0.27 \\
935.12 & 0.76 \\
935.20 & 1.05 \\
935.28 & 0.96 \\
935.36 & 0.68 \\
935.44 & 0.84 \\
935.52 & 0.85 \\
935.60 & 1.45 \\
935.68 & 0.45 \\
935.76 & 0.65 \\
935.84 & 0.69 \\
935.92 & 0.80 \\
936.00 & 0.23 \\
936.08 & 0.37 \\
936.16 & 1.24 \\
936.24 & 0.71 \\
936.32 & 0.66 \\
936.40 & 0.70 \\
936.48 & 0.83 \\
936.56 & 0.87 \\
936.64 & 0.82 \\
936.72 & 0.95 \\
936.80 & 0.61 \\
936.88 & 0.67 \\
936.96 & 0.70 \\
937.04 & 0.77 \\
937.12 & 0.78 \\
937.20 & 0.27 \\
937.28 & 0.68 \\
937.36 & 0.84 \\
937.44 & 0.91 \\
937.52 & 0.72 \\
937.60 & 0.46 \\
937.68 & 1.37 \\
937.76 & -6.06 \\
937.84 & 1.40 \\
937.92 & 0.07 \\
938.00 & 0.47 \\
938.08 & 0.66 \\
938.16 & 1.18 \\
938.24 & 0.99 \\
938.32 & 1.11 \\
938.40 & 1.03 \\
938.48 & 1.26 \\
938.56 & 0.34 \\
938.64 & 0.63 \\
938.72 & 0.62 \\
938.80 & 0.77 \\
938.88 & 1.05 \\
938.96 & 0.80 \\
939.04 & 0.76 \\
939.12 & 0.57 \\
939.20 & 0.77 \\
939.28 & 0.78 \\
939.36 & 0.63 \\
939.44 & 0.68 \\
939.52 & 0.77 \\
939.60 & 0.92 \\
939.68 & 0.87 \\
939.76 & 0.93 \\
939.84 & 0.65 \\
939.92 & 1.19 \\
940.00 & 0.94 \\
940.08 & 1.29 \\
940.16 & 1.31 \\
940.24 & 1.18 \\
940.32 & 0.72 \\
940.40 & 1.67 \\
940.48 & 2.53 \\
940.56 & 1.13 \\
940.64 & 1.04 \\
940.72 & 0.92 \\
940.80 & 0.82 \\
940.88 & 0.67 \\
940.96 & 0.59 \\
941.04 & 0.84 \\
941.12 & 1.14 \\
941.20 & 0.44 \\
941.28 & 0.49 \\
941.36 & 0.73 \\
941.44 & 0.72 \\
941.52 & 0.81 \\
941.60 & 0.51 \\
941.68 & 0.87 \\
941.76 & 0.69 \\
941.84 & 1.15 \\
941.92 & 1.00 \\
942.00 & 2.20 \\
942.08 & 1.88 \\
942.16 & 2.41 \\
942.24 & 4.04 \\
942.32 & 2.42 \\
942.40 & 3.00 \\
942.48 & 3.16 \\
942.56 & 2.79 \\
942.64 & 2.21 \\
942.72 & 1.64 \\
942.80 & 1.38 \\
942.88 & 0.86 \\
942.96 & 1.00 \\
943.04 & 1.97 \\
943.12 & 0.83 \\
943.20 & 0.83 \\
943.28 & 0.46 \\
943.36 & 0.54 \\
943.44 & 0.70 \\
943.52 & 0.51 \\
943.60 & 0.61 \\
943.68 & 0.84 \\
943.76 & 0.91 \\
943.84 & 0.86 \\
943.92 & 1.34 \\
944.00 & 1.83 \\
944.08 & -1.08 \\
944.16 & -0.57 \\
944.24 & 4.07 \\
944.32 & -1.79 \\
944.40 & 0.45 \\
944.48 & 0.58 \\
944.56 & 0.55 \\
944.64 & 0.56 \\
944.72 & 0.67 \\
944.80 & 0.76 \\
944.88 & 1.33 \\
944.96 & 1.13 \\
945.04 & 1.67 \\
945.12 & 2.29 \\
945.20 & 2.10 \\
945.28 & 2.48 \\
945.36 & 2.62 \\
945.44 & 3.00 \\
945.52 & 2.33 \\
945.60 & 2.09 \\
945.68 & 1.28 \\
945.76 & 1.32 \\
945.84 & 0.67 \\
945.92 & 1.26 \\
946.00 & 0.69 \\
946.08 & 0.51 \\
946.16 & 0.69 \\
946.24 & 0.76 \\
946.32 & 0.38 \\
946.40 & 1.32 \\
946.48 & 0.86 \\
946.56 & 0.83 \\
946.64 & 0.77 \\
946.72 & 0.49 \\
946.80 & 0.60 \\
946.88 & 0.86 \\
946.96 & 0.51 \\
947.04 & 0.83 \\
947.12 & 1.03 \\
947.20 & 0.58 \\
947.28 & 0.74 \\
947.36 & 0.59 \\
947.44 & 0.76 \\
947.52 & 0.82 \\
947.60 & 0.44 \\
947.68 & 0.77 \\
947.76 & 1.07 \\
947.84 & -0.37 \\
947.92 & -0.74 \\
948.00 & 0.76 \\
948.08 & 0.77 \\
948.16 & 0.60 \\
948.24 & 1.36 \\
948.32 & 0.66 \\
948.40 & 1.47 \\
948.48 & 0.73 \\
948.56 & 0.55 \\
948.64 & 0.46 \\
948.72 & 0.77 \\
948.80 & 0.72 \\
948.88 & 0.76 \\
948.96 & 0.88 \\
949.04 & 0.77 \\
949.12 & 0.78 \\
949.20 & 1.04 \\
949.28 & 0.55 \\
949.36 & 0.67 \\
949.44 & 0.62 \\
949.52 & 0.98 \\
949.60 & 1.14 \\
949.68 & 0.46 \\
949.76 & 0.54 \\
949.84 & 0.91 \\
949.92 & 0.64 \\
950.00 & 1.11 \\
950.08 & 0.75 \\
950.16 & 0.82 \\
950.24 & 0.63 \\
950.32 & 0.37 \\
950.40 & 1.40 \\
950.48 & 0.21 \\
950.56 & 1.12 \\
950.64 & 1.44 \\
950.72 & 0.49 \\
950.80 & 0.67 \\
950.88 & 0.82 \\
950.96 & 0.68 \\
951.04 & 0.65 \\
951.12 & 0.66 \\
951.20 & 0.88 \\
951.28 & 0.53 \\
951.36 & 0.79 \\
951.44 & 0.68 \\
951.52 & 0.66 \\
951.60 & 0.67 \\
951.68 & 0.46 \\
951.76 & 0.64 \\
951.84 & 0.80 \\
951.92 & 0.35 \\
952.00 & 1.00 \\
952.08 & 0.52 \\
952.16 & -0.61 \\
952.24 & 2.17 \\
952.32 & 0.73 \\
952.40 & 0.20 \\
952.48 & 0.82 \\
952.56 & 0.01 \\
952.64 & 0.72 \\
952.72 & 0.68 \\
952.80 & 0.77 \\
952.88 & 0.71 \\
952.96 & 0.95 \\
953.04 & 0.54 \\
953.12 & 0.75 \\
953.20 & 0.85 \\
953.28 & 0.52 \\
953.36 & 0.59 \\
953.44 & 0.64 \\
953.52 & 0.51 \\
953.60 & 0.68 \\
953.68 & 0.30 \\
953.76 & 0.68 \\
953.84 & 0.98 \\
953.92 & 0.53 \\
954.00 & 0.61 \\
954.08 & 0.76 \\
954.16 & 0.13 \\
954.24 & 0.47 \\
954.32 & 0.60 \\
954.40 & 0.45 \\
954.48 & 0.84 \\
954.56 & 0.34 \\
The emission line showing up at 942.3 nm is H-alpha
